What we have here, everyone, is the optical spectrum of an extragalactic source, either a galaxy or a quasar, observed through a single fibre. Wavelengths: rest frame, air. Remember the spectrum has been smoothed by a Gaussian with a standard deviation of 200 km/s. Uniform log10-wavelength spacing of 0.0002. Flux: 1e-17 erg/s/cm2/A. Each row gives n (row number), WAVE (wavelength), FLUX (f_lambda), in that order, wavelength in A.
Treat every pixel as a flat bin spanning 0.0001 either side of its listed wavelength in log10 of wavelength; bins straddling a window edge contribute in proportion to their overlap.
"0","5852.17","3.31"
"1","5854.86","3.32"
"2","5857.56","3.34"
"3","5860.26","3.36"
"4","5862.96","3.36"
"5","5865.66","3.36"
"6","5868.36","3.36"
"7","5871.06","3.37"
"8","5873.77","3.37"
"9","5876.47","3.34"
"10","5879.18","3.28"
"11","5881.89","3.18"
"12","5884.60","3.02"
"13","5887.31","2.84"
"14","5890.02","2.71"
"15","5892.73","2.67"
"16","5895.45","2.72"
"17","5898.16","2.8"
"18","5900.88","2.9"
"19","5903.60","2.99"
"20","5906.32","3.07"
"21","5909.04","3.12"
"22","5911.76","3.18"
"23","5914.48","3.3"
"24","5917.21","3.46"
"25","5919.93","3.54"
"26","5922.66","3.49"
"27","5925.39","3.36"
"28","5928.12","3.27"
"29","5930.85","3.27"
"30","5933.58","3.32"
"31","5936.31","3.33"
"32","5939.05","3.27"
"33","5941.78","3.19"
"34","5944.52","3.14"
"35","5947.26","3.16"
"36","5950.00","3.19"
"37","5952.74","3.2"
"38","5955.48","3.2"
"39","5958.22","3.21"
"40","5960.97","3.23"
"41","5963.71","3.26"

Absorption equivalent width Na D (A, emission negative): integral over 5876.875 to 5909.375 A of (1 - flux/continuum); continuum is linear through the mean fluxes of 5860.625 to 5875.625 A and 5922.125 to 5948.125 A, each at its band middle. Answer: 3.74 A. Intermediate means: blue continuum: 3.36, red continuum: 3.28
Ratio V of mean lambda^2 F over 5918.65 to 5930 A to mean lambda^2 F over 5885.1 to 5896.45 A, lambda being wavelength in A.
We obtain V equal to 1.25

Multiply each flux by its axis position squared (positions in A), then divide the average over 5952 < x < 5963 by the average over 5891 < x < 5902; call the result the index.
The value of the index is 1.19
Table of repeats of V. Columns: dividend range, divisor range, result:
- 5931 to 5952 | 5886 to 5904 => 1.17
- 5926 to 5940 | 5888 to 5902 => 1.21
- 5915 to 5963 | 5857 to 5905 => 1.08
